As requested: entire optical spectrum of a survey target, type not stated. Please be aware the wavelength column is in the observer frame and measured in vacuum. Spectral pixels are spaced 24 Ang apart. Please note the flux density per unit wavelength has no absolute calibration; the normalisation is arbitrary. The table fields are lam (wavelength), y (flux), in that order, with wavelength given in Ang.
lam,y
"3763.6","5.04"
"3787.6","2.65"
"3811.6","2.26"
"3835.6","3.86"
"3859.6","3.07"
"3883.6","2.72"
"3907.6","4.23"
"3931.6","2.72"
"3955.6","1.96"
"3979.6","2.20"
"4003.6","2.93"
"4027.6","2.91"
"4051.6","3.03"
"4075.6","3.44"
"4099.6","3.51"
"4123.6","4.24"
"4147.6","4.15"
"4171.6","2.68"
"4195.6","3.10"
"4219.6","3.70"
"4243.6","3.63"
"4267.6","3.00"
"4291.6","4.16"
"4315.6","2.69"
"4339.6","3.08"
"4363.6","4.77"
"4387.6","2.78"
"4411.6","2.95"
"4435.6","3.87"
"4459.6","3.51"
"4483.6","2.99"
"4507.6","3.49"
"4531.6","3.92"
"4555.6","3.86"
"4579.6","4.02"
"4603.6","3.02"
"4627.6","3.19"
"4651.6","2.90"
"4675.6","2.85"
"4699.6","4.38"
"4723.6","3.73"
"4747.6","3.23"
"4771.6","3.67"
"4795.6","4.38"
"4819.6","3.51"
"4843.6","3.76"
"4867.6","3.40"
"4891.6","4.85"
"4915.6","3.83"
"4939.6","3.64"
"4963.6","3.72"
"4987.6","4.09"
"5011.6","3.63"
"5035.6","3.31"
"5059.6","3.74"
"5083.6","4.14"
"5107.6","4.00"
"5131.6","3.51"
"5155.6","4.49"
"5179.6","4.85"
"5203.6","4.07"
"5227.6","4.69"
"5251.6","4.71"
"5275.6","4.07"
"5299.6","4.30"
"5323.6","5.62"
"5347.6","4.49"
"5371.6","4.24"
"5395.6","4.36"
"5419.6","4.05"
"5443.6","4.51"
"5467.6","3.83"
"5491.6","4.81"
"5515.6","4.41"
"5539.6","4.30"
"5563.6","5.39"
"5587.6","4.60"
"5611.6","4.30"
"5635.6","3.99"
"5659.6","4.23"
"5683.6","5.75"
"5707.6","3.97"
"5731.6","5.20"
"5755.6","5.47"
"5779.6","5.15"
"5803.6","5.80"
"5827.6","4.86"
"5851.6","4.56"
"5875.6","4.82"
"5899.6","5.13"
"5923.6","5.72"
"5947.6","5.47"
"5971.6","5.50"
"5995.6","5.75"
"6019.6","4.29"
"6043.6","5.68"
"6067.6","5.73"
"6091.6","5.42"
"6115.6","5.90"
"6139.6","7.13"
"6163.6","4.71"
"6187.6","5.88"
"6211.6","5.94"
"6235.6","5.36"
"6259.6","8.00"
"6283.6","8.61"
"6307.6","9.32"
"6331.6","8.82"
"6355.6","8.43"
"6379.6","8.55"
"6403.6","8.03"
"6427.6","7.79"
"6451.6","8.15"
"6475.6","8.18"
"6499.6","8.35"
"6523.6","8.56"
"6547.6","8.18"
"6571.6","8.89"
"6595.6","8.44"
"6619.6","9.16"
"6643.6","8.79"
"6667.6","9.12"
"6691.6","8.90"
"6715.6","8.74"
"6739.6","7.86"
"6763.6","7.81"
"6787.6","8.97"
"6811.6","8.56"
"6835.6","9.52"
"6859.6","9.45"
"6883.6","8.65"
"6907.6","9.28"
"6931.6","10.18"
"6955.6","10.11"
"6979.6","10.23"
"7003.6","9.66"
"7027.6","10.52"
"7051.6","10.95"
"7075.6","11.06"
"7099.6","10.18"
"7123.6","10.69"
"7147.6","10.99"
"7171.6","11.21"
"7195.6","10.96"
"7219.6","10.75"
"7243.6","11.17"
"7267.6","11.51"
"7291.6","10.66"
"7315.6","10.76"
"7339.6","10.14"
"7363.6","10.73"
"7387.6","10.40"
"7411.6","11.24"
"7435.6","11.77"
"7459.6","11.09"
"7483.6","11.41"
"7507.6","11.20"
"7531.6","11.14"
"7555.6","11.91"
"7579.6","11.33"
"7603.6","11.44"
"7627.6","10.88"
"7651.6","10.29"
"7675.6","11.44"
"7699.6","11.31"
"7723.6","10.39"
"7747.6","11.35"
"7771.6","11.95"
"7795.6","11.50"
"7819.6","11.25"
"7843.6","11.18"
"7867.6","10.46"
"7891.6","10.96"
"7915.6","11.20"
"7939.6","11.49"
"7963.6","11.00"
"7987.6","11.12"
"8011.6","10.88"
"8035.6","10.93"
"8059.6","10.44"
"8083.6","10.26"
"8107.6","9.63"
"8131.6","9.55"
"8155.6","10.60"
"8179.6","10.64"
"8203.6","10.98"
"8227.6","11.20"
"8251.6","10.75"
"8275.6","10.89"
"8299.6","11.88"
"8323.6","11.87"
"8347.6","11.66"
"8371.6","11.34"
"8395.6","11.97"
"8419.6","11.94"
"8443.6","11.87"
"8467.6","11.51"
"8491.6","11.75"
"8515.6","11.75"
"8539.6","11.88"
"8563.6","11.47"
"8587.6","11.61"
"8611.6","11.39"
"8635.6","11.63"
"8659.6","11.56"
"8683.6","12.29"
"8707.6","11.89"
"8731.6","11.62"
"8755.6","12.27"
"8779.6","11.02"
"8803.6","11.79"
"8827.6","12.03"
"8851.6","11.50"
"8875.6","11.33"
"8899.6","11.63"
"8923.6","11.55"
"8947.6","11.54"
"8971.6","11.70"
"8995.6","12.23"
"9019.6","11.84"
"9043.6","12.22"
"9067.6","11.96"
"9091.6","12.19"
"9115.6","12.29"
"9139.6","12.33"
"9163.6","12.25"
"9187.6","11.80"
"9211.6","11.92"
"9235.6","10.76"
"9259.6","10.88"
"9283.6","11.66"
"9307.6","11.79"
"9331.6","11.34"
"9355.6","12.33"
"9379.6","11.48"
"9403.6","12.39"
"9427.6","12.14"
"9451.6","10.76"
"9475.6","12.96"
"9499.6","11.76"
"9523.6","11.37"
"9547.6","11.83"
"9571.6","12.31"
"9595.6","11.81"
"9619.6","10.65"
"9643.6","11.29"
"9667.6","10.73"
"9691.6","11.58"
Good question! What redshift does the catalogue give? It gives 0.569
